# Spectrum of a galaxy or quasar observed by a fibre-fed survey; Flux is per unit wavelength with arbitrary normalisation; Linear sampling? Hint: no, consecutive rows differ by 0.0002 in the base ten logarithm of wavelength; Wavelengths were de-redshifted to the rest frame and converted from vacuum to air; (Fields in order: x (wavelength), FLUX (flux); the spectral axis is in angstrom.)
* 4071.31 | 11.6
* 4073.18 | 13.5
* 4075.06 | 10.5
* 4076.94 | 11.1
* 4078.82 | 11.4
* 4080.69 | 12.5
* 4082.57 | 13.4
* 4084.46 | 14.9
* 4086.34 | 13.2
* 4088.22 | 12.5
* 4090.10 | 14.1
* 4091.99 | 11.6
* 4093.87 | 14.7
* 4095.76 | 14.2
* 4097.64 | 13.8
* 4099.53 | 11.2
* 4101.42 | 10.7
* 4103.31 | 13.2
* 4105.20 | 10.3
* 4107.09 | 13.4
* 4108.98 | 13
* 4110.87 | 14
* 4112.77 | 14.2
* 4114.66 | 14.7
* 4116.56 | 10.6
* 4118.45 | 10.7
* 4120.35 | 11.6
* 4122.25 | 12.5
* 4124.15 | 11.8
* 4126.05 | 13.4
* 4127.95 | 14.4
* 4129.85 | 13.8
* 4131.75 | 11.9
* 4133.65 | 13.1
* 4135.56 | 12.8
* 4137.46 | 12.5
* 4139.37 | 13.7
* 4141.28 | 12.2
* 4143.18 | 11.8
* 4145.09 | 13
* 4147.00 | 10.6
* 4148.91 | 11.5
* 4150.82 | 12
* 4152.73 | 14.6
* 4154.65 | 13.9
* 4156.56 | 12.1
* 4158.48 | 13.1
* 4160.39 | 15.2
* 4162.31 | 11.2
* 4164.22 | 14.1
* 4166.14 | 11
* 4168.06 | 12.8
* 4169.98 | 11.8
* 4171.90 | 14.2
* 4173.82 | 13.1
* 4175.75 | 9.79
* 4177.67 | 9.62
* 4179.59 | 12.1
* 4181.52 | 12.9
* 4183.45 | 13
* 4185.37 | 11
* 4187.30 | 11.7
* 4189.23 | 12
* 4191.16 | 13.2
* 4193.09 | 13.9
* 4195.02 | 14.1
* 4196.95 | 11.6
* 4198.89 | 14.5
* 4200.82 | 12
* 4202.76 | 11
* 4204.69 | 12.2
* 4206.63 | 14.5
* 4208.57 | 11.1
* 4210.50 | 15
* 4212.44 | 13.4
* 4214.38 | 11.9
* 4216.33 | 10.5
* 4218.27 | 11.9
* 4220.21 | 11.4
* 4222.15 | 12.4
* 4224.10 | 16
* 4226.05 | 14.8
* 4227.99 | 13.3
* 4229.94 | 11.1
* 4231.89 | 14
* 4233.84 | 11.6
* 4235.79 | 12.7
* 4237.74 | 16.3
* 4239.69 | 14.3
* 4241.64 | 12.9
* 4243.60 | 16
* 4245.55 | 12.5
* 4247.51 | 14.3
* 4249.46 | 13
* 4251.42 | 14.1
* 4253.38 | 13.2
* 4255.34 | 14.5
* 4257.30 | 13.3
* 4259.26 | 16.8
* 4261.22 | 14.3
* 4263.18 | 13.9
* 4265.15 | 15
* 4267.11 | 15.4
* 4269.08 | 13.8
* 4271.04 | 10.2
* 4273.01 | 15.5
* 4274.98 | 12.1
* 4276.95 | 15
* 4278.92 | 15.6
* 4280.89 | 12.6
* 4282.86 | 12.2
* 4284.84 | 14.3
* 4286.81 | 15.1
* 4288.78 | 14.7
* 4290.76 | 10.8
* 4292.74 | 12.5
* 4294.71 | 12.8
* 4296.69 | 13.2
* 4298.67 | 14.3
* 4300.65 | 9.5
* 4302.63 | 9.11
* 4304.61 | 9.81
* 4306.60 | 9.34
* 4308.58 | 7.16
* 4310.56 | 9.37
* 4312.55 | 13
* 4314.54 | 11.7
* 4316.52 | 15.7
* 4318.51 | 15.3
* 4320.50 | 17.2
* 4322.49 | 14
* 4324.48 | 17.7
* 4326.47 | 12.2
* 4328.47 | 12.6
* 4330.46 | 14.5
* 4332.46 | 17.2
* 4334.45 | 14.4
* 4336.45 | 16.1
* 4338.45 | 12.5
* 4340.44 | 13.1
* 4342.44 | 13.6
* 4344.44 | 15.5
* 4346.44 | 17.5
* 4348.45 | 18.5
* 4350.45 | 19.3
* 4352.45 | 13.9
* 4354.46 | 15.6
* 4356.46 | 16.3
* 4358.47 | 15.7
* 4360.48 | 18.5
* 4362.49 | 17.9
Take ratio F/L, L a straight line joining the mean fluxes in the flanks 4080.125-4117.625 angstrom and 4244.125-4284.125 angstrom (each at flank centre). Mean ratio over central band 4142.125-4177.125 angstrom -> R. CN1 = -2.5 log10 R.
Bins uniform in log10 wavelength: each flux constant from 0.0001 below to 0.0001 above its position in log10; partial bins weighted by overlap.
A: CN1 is 0.07 mag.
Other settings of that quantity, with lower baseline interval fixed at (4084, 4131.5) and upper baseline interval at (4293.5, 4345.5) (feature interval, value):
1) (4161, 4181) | 0.078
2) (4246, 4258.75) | -0.061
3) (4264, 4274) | -0.073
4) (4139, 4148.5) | 0.068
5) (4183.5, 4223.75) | 0.038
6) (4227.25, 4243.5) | -0.033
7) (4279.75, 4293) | -0.013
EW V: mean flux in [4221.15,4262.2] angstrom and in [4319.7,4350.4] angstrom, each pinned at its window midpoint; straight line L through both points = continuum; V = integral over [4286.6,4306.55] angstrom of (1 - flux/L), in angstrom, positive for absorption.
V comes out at 3.7 angstrom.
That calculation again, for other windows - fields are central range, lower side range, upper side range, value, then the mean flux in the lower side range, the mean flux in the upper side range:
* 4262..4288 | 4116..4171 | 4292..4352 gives -1.1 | 12.6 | 13.6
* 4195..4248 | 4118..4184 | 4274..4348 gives -0.8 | 12.5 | 13.4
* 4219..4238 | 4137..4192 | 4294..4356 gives -0.4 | 12.4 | 13.8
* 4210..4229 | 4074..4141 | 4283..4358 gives 0.4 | 12.7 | 13.8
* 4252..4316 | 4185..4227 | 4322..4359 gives 6.0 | 12.8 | 15.3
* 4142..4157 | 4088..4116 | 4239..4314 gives 0.7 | 13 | 13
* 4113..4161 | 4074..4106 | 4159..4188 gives -1.2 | 12.6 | 12.3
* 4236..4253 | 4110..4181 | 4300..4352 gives -1.1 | 12.6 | 13.7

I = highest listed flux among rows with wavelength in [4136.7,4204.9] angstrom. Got 15.2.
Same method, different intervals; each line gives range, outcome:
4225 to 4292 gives 16.8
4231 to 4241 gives 16.3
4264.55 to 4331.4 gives 17.7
